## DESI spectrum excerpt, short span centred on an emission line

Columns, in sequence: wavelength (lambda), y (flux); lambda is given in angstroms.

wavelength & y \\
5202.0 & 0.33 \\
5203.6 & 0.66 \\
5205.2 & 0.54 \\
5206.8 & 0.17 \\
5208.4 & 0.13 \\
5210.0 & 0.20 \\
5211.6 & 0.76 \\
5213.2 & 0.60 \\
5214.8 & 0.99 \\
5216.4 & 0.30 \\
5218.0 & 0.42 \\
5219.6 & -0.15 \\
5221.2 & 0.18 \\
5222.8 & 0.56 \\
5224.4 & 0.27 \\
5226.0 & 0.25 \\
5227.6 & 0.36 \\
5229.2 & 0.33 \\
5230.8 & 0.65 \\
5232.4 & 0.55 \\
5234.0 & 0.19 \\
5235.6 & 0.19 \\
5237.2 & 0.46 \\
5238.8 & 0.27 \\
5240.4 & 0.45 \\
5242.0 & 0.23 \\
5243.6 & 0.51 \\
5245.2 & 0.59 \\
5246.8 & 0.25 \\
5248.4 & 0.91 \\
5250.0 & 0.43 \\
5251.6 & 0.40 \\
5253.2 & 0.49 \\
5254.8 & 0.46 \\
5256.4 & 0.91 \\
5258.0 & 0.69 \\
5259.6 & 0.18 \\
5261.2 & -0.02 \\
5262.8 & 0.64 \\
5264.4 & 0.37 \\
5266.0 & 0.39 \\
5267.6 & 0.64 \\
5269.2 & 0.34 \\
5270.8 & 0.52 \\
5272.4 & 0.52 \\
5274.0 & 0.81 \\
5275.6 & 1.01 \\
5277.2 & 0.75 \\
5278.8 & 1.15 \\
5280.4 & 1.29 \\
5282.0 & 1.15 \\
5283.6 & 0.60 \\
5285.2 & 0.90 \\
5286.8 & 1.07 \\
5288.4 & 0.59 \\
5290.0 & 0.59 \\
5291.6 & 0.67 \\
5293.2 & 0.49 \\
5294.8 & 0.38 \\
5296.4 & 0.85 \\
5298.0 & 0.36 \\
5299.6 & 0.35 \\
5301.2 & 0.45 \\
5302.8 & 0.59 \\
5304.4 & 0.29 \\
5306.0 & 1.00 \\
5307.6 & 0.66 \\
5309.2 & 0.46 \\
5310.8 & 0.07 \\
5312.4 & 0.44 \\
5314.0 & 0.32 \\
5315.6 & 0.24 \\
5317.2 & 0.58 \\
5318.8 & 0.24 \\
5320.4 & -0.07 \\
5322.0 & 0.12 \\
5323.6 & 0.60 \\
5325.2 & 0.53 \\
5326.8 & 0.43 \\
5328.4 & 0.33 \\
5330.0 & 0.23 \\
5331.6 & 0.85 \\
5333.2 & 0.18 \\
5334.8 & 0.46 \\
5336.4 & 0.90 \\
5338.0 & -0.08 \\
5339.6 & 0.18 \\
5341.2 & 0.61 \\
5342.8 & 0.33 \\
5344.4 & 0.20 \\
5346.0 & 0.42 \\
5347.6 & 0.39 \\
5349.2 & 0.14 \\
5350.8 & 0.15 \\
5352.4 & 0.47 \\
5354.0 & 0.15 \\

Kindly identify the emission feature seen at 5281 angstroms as Mg II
